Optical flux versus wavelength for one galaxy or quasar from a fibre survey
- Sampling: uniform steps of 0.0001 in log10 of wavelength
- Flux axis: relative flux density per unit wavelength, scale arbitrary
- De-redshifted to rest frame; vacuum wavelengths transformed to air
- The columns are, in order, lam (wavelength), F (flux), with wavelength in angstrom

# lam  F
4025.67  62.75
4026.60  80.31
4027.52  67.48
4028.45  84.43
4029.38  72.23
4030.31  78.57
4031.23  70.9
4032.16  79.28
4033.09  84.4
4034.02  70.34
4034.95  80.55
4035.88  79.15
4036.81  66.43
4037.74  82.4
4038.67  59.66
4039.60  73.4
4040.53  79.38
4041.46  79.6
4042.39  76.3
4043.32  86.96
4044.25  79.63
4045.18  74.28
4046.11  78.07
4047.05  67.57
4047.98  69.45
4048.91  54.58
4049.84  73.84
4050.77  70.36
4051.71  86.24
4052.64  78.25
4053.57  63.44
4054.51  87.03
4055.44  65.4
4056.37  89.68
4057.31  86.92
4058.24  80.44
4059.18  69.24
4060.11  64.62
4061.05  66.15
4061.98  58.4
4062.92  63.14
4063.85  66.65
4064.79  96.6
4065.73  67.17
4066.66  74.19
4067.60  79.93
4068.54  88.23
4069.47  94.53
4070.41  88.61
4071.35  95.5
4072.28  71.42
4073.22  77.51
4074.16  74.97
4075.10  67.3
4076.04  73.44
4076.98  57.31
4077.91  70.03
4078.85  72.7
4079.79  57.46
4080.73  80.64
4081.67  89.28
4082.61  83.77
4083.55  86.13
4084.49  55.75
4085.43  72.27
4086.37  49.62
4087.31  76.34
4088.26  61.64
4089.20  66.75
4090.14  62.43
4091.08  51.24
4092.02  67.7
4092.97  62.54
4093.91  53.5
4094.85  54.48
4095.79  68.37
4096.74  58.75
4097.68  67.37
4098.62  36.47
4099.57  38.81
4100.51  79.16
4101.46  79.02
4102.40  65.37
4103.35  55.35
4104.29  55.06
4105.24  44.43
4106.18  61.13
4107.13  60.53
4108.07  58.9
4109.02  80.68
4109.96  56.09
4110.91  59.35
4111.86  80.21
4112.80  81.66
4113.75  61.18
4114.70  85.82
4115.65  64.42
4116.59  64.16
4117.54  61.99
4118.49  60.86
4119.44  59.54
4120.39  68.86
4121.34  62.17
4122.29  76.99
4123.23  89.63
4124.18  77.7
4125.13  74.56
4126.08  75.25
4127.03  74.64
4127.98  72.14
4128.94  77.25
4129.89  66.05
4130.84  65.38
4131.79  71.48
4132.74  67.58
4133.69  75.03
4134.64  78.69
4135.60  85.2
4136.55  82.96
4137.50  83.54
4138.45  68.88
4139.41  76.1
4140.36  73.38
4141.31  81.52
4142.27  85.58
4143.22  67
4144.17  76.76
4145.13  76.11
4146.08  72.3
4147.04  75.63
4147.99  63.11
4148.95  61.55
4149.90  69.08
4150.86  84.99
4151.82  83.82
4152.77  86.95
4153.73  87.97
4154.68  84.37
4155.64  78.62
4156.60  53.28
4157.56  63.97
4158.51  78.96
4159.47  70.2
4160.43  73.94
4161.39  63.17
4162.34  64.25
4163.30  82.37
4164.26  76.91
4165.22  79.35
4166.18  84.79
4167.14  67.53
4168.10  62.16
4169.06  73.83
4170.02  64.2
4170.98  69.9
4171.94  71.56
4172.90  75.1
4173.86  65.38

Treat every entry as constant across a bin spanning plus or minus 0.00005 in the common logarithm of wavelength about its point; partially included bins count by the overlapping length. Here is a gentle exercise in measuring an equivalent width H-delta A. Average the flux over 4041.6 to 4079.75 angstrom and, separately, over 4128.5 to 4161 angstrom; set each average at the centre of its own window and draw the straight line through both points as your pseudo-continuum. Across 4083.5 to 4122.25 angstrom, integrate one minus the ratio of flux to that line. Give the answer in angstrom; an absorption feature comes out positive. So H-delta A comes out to 6.1 angstrom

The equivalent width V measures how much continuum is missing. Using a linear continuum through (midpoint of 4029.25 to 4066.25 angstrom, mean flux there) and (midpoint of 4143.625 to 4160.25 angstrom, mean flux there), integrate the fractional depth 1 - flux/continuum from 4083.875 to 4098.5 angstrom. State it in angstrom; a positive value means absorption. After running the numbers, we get 2.5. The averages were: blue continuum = 74.4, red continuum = 74.5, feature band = 61.6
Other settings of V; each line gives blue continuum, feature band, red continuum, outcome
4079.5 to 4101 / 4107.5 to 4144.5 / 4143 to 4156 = -0.40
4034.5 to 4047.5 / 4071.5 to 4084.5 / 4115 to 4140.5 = 0.11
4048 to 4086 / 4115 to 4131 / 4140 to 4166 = 0.95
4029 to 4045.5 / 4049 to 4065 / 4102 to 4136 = 0.18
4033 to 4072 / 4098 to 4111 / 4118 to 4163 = 2.66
